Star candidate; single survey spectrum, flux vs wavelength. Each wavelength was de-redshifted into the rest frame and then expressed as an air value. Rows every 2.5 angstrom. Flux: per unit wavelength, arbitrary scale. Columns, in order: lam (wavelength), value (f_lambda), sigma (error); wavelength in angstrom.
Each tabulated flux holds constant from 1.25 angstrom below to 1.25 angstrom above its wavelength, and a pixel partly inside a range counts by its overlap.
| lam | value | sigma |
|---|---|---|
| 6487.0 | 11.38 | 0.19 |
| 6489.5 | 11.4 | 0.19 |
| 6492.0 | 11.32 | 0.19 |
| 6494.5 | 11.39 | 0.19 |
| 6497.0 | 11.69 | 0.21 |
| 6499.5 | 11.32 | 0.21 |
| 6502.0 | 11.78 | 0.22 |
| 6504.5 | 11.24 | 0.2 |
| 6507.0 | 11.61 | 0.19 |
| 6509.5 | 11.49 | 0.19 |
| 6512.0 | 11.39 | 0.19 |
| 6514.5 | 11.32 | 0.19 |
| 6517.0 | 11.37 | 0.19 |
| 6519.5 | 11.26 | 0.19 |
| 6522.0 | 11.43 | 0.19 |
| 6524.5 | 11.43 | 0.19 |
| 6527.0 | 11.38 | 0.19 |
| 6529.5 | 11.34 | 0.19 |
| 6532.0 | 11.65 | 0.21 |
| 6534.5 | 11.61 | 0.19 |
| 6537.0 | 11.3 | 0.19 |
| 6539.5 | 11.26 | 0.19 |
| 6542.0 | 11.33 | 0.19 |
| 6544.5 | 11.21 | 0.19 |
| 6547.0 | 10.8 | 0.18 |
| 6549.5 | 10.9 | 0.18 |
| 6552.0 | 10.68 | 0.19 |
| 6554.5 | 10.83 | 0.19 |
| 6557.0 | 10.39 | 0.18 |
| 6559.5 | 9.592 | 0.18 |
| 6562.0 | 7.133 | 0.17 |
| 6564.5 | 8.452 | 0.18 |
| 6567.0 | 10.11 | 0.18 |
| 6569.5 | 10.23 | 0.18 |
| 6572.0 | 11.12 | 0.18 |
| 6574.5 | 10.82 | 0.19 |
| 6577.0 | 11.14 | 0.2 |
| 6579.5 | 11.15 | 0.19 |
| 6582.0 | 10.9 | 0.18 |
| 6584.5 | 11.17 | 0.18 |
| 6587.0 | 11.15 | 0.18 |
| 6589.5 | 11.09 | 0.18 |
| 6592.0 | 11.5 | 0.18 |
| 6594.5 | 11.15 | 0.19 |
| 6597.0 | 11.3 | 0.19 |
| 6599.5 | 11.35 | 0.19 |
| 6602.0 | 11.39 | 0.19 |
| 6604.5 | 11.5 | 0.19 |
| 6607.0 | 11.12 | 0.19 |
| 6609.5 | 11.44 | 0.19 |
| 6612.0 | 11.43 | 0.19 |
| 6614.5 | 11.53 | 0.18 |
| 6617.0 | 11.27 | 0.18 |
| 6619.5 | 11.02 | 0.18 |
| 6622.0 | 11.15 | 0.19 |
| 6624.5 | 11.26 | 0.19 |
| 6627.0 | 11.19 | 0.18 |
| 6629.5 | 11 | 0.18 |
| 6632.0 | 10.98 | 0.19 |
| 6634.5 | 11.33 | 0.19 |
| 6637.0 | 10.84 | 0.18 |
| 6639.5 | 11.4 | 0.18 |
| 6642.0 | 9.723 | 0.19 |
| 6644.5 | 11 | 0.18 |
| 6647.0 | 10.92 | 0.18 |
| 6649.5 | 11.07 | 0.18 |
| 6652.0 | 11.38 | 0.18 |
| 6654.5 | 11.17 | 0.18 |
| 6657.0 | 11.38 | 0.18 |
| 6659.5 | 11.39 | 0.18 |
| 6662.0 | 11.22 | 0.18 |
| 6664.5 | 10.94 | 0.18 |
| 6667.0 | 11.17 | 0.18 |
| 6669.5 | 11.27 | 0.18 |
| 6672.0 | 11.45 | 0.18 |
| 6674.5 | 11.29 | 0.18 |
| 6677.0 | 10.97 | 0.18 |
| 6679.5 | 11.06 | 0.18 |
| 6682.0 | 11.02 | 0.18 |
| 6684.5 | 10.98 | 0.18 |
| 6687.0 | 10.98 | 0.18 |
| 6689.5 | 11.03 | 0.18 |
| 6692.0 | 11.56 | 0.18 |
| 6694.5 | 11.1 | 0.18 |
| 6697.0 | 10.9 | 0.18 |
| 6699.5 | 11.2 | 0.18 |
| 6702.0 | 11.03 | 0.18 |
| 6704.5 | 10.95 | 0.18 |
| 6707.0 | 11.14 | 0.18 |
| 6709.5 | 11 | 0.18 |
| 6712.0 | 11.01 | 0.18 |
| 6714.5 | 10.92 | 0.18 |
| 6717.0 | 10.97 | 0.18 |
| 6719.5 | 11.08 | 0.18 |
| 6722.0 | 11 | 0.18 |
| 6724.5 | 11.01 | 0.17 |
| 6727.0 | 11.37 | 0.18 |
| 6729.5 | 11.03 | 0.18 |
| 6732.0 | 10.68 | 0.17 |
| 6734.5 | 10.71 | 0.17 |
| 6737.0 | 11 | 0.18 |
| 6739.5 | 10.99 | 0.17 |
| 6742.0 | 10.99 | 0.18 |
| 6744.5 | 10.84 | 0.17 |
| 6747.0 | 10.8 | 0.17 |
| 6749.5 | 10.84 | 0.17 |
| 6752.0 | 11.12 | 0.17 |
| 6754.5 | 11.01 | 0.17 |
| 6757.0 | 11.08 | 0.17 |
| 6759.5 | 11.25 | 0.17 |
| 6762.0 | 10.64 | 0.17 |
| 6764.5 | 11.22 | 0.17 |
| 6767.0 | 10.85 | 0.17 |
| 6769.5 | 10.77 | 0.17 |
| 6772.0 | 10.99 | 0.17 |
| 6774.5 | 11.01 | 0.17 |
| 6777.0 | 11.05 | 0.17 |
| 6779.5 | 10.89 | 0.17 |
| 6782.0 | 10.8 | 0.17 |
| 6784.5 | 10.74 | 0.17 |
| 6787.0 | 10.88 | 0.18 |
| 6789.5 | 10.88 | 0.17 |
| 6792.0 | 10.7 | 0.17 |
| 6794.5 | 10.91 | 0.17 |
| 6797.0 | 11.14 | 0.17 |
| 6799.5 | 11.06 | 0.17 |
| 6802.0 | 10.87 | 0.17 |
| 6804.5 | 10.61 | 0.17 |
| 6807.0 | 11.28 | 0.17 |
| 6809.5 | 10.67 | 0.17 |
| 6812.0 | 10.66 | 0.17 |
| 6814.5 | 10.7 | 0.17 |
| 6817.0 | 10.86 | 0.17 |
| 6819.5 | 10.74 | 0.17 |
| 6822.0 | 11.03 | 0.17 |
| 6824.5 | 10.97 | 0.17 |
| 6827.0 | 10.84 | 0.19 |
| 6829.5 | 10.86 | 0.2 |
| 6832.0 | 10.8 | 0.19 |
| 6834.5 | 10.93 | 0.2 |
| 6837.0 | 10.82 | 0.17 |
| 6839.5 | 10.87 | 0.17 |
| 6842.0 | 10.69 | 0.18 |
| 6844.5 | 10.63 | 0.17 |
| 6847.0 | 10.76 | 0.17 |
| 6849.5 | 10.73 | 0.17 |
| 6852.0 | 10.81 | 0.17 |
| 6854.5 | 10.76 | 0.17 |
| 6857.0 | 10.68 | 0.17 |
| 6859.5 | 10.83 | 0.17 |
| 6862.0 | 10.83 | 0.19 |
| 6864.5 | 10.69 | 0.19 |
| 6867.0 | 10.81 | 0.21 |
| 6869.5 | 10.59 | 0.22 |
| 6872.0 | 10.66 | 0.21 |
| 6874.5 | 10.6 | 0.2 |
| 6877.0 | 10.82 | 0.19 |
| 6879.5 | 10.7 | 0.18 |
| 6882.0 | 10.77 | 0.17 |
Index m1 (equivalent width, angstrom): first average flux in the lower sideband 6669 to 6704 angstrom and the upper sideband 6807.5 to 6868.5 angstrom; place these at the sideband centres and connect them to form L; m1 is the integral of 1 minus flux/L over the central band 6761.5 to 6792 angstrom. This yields 0.1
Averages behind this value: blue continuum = 11.1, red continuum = 10.8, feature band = 10.9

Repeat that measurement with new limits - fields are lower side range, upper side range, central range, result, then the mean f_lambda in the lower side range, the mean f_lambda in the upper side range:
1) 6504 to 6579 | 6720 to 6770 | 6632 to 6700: -1.1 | 10.9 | 11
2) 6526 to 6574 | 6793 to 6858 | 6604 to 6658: -2.4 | 10.6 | 10.8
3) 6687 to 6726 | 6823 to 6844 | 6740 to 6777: 0.0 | 11.1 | 10.8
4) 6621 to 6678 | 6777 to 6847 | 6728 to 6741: 0.1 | 11.1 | 10.8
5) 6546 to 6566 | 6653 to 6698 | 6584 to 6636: -4.1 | 9.84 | 11.2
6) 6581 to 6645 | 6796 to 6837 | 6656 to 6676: -0.3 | 11.2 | 10.9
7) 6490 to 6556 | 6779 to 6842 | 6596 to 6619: -0.4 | 11.3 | 10.9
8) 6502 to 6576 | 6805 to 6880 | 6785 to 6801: -0.2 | 10.9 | 10.8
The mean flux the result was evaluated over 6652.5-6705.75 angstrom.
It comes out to 11.1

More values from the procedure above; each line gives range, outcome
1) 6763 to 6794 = 10.9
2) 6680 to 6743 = 11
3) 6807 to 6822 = 10.8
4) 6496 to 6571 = 10.9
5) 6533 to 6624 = 10.9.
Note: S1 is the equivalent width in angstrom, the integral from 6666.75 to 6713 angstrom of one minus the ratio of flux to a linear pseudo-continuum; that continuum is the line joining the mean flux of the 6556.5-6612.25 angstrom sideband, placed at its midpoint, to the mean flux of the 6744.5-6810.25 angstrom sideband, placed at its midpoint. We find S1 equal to -1.2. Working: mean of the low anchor 10.7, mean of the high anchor 10.9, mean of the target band 11.1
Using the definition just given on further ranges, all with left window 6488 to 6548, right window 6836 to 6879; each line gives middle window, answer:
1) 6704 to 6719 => 0.02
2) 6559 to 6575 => 2.43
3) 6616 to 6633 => 0.09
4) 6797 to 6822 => -0.05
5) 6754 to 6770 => -0.09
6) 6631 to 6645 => 0.36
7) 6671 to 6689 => -0.03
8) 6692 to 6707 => -0.06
